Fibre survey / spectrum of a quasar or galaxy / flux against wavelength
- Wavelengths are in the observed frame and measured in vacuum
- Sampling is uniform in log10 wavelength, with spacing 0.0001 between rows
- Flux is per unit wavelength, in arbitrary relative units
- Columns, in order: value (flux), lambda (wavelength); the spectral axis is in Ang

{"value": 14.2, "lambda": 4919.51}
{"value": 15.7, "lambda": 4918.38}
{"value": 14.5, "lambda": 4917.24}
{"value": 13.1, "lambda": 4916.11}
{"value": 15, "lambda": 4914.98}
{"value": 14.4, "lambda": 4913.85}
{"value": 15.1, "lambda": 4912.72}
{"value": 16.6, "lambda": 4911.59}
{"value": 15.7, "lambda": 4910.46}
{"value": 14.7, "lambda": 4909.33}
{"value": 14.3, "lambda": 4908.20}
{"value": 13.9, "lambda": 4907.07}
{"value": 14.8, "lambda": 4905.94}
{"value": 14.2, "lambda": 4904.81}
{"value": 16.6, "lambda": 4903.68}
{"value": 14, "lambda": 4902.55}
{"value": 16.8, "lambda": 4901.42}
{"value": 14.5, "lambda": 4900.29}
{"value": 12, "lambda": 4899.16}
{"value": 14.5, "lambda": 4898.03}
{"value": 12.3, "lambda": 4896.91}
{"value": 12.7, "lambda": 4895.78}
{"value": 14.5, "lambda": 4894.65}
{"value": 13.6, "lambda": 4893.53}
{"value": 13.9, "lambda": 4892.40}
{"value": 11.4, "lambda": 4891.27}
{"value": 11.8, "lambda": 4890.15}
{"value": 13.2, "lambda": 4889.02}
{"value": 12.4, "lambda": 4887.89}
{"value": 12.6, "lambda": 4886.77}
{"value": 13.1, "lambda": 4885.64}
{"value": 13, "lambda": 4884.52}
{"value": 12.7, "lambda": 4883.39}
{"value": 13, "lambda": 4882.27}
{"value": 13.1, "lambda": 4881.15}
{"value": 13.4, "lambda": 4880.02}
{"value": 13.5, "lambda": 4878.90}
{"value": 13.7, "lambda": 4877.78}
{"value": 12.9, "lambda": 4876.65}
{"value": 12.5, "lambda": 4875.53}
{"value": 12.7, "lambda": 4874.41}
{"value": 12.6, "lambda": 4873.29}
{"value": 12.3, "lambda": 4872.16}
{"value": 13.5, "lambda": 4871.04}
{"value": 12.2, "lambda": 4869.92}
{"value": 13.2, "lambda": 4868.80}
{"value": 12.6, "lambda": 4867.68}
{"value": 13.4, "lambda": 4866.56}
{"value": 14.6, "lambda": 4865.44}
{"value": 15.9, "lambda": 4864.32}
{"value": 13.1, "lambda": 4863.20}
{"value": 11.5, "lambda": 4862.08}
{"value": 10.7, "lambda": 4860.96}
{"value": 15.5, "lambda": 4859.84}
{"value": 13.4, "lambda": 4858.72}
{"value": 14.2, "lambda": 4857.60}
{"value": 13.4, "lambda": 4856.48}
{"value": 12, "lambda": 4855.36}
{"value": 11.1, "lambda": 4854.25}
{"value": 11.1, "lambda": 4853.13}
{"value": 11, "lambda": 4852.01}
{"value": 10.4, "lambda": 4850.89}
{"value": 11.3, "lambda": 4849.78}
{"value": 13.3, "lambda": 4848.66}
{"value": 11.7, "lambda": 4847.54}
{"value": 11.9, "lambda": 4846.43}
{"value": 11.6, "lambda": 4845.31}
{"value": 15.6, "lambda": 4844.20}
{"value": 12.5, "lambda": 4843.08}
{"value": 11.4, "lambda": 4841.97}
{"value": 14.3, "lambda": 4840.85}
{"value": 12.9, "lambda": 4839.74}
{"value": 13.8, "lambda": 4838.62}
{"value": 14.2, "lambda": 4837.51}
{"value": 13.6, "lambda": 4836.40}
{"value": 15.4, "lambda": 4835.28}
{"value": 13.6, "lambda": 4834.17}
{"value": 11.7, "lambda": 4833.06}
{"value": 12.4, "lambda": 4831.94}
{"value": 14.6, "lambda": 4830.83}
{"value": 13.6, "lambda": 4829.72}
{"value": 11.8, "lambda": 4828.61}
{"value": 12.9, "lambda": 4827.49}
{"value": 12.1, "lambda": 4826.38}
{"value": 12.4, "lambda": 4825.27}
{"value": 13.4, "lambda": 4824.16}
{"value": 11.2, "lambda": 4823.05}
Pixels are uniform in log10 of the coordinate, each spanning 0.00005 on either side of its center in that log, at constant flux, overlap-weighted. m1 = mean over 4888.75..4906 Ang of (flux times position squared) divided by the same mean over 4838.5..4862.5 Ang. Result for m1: 1.13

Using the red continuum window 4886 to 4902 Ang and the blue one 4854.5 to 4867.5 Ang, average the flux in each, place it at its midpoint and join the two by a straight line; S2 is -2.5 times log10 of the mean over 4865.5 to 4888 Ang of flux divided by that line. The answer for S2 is 0.03 mag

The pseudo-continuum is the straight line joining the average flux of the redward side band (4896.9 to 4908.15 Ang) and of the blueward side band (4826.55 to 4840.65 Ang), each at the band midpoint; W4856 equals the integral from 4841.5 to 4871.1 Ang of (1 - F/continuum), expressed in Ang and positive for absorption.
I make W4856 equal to 2.3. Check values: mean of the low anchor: 13.4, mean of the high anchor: 14.5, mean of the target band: 12.7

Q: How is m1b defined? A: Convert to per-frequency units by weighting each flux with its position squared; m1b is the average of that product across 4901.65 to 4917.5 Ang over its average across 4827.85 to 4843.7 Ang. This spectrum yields 1.15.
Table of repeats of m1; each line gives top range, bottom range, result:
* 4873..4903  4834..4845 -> 0.98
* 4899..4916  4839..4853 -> 1.24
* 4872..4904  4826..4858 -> 1.06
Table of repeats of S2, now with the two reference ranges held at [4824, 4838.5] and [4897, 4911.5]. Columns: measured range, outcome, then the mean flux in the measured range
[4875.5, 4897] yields 0.10 mag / 13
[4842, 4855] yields 0.14 mag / 11.9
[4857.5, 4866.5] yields 0.02 mag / 13.6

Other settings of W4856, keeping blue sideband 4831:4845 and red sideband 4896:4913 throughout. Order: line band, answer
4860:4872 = 0.70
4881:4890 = 0.92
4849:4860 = 1.20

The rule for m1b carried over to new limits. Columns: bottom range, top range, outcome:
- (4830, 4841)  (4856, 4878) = 0.98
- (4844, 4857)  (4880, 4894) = 1.09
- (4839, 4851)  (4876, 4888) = 1.06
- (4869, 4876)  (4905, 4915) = 1.20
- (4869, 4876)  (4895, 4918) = 1.16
